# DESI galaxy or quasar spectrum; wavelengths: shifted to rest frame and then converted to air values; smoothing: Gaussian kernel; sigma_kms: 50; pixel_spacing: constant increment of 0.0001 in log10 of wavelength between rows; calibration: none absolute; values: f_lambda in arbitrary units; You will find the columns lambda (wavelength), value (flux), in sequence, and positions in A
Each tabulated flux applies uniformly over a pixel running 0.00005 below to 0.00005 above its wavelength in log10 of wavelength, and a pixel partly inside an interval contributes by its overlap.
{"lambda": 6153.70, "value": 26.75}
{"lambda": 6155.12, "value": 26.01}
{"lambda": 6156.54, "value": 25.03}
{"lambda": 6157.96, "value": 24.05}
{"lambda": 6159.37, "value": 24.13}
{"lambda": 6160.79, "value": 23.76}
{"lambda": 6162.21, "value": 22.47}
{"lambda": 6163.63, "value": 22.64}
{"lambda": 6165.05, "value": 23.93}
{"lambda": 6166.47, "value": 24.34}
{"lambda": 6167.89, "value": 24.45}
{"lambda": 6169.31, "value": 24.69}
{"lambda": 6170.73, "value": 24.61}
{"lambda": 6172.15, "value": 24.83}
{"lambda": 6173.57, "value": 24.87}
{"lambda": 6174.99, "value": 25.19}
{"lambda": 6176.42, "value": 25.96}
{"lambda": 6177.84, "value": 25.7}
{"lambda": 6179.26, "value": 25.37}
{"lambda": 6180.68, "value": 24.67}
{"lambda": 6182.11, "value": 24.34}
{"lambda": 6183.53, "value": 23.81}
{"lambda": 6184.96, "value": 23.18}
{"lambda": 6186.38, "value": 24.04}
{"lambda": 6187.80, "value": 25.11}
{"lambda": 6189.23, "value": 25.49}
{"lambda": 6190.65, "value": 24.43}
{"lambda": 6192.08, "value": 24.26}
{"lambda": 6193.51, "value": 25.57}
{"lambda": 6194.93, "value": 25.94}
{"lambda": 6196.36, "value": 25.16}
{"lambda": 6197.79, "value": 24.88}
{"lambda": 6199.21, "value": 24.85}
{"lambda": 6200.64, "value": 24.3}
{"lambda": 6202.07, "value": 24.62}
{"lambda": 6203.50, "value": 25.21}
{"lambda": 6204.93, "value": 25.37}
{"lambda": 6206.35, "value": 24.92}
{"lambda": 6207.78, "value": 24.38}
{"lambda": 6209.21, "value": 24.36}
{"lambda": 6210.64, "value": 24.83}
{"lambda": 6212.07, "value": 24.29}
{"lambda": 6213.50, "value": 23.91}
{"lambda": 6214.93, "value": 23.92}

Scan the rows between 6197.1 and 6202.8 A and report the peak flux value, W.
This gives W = 24.88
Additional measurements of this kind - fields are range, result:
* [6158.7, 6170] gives 24.69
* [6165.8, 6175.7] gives 25.19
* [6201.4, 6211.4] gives 25.37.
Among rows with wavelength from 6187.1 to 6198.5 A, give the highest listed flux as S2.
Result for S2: 25.94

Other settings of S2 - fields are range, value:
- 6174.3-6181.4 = 25.96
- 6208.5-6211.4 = 24.83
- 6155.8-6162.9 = 25.03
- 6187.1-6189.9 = 25.49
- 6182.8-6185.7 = 23.81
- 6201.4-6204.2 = 25.21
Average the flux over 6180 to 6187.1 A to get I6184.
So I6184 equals 24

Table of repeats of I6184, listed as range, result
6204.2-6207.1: 25.2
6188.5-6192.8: 24.7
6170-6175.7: 24.9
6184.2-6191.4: 24.4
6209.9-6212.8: 24.6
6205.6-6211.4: 24.7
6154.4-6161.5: 24.6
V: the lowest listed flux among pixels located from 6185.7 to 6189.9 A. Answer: 24.04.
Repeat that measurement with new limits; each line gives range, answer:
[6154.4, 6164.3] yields 22.47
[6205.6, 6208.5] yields 24.38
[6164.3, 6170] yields 23.93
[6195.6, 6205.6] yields 24.3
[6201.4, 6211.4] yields 24.36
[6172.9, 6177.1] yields 24.87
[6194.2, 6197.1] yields 25.16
